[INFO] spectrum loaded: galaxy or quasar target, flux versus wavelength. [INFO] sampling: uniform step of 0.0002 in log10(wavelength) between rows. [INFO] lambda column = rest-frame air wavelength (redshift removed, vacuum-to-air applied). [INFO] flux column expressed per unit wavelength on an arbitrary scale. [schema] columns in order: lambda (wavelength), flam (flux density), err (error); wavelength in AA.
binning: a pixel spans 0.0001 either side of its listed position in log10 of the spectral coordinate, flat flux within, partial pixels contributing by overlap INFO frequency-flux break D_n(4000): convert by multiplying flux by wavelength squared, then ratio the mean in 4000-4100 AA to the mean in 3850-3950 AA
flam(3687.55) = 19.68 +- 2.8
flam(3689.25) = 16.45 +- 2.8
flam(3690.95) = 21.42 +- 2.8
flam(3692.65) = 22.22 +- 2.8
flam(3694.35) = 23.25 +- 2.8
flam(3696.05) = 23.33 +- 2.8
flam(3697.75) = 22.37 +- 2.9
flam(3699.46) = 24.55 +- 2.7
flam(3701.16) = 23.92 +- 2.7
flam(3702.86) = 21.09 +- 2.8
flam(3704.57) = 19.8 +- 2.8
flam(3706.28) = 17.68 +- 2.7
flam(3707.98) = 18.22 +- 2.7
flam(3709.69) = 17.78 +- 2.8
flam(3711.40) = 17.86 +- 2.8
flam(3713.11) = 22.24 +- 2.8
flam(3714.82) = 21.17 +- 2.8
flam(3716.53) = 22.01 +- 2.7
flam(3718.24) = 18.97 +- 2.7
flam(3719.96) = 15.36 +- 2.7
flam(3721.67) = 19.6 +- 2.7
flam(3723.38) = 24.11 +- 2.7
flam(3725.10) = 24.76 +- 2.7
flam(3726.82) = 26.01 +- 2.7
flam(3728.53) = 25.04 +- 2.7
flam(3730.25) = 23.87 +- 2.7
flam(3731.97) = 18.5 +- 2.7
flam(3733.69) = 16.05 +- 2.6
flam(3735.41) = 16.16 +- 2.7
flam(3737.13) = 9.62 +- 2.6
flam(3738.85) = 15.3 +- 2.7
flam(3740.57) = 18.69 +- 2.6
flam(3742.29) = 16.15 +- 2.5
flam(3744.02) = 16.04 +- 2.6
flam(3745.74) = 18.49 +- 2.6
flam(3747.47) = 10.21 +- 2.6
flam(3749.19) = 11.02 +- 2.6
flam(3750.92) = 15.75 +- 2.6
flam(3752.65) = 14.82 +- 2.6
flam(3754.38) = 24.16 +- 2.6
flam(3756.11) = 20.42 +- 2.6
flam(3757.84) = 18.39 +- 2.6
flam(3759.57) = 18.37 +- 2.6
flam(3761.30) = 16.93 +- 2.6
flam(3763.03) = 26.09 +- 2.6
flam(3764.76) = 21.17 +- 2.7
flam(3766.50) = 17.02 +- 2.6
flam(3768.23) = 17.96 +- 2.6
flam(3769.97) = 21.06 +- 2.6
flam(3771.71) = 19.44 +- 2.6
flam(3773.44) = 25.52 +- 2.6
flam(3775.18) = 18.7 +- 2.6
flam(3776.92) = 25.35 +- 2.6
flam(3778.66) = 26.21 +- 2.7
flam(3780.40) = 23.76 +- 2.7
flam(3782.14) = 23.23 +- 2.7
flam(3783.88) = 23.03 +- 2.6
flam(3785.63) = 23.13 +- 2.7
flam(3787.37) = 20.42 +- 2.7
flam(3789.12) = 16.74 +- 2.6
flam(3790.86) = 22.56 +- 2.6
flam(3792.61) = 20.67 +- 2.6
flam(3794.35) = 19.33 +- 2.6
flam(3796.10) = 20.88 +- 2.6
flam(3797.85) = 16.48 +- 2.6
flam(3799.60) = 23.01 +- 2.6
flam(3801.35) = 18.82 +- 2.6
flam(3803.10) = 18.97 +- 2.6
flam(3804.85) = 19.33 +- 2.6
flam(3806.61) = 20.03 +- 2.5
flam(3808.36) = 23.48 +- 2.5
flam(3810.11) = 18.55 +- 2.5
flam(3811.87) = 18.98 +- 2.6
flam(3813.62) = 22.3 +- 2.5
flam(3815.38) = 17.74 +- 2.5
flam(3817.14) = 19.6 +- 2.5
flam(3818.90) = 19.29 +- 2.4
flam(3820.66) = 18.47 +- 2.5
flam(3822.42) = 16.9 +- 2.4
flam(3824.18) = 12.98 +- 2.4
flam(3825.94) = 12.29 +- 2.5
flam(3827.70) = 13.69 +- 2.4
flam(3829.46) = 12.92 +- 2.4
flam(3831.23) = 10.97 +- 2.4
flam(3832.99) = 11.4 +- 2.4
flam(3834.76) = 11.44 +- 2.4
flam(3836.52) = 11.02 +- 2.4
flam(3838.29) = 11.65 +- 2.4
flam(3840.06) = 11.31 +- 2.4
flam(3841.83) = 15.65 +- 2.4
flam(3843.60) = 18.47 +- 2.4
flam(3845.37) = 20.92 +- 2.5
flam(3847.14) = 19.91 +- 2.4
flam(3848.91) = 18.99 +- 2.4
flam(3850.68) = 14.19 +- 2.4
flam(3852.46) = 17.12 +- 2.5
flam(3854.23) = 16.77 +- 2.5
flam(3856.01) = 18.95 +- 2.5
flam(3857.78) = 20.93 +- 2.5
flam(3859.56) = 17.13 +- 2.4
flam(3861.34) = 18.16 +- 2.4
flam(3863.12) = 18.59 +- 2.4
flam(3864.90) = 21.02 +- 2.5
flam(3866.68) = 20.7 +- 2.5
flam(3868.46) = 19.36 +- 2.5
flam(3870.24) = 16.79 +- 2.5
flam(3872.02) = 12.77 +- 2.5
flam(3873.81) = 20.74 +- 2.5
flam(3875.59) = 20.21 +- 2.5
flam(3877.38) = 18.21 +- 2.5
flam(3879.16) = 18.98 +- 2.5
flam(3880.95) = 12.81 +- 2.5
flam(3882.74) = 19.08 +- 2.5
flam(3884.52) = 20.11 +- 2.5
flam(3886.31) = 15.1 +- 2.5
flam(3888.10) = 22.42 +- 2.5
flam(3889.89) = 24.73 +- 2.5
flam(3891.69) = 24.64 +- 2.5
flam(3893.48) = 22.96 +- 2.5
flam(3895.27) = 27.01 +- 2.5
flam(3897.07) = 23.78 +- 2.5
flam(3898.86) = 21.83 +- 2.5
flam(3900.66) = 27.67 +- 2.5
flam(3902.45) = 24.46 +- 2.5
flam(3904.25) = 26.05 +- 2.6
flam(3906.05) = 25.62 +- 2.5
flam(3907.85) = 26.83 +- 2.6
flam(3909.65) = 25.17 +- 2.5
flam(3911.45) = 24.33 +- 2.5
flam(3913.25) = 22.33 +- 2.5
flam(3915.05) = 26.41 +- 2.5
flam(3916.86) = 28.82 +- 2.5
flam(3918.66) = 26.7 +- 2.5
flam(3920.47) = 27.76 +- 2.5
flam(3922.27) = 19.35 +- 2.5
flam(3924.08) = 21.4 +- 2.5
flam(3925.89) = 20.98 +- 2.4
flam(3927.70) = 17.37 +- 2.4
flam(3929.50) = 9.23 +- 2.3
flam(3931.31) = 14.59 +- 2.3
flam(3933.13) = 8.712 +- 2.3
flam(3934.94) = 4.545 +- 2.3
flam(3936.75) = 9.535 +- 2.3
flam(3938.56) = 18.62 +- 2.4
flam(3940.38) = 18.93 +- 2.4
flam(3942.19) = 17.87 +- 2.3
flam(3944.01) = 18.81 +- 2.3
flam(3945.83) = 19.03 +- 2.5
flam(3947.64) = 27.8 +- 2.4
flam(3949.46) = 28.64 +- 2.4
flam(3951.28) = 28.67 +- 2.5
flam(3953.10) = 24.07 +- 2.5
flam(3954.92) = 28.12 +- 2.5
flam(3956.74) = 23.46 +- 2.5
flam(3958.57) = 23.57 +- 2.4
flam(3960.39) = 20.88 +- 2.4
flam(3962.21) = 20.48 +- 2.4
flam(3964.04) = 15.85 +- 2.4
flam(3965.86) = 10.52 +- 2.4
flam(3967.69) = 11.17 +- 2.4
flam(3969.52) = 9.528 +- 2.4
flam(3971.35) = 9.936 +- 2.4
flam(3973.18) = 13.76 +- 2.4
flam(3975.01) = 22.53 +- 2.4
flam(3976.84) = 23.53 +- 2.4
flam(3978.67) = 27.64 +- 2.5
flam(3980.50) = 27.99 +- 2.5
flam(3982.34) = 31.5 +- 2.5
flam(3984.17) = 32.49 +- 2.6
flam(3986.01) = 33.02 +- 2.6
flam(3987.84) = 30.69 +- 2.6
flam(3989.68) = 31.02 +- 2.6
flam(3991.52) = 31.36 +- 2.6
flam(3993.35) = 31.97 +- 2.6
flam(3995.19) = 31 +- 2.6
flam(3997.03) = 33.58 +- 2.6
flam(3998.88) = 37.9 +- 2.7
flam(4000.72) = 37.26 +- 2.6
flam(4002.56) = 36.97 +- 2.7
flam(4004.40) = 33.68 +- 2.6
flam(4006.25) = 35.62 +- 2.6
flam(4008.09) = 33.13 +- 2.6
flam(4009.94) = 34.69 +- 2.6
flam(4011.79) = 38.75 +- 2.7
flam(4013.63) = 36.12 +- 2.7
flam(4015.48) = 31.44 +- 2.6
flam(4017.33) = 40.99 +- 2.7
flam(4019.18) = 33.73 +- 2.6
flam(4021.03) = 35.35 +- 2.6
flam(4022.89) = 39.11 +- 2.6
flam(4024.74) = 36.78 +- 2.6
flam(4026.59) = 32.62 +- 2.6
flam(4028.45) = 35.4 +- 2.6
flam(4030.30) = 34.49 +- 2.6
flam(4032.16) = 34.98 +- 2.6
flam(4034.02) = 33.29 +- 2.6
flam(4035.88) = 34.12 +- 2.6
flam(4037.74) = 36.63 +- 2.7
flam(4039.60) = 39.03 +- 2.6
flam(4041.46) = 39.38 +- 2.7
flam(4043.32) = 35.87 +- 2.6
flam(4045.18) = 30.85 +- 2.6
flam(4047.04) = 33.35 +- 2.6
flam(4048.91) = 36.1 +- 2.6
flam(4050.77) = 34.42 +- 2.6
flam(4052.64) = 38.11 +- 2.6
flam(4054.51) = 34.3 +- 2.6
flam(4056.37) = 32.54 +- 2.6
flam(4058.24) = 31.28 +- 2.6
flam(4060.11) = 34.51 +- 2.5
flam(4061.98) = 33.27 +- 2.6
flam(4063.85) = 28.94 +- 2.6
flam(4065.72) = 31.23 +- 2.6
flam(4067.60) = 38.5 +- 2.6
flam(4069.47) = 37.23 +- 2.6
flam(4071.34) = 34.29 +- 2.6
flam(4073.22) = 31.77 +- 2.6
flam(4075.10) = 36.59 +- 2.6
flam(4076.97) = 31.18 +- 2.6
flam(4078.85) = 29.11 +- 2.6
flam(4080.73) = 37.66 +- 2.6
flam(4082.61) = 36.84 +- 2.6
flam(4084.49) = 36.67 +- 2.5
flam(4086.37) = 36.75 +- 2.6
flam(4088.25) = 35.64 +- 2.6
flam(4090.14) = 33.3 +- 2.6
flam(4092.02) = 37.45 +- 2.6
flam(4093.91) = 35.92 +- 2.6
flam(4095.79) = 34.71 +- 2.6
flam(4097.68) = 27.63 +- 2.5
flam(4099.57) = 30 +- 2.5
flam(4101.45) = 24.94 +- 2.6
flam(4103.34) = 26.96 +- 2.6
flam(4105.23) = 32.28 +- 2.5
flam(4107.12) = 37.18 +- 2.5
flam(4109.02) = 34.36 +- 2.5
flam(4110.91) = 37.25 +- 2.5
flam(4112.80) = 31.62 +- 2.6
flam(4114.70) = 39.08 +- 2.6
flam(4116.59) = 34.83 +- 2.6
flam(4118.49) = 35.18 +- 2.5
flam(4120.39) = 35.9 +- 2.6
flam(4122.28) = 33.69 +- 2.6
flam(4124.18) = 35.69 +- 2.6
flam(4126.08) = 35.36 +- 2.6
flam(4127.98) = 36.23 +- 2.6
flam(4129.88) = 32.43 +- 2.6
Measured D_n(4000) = 1.86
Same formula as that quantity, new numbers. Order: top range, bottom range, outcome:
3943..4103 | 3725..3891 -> 1.88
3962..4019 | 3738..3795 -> 1.63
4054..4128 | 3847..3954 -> 1.83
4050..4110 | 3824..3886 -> 2.28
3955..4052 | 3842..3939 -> 1.62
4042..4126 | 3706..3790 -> 2.06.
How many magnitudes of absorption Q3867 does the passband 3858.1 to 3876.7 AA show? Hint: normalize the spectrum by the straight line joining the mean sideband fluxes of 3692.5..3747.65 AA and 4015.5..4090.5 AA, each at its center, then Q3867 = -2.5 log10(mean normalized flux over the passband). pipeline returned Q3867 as 0.38 mag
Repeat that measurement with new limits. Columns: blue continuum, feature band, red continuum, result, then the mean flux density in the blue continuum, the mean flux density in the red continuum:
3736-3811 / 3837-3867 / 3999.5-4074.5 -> 0.346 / 19.4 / 35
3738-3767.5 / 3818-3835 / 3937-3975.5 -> 0.277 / 17.6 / 19.4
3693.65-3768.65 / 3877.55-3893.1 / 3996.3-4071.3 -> 0.354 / 19.3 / 35.1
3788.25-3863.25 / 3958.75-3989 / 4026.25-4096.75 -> 0.304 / 17.4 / 34.7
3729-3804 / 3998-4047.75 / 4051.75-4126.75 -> -0.153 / 19.3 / 34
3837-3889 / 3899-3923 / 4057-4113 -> -0.199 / 17.8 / 33.5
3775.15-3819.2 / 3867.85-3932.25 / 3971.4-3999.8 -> 0.167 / 20.8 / 28.7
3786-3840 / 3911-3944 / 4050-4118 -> 0.280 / 17.3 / 33.8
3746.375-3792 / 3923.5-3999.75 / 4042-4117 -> 0.295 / 20.1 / 33.9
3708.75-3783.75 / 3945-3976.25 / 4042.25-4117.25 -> 0.395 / 19.6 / 33.9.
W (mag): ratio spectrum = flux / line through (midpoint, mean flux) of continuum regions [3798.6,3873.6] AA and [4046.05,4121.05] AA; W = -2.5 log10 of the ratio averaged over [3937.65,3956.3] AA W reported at 0.08 mag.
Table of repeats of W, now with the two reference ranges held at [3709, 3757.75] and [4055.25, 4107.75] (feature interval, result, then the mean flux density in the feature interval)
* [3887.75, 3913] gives 0.04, 24.8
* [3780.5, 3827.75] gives 0.11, 19.5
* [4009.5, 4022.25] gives -0.18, 36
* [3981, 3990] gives -0.08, 31.6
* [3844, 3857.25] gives 0.28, 18.2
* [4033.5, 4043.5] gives -0.16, 36.6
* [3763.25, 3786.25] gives -0.09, 22.1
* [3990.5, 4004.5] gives -0.15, 34.2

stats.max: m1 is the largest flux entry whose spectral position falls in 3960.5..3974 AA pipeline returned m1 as 20.48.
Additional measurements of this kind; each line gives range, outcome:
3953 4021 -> 40.99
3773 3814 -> 26.21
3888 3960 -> 28.82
